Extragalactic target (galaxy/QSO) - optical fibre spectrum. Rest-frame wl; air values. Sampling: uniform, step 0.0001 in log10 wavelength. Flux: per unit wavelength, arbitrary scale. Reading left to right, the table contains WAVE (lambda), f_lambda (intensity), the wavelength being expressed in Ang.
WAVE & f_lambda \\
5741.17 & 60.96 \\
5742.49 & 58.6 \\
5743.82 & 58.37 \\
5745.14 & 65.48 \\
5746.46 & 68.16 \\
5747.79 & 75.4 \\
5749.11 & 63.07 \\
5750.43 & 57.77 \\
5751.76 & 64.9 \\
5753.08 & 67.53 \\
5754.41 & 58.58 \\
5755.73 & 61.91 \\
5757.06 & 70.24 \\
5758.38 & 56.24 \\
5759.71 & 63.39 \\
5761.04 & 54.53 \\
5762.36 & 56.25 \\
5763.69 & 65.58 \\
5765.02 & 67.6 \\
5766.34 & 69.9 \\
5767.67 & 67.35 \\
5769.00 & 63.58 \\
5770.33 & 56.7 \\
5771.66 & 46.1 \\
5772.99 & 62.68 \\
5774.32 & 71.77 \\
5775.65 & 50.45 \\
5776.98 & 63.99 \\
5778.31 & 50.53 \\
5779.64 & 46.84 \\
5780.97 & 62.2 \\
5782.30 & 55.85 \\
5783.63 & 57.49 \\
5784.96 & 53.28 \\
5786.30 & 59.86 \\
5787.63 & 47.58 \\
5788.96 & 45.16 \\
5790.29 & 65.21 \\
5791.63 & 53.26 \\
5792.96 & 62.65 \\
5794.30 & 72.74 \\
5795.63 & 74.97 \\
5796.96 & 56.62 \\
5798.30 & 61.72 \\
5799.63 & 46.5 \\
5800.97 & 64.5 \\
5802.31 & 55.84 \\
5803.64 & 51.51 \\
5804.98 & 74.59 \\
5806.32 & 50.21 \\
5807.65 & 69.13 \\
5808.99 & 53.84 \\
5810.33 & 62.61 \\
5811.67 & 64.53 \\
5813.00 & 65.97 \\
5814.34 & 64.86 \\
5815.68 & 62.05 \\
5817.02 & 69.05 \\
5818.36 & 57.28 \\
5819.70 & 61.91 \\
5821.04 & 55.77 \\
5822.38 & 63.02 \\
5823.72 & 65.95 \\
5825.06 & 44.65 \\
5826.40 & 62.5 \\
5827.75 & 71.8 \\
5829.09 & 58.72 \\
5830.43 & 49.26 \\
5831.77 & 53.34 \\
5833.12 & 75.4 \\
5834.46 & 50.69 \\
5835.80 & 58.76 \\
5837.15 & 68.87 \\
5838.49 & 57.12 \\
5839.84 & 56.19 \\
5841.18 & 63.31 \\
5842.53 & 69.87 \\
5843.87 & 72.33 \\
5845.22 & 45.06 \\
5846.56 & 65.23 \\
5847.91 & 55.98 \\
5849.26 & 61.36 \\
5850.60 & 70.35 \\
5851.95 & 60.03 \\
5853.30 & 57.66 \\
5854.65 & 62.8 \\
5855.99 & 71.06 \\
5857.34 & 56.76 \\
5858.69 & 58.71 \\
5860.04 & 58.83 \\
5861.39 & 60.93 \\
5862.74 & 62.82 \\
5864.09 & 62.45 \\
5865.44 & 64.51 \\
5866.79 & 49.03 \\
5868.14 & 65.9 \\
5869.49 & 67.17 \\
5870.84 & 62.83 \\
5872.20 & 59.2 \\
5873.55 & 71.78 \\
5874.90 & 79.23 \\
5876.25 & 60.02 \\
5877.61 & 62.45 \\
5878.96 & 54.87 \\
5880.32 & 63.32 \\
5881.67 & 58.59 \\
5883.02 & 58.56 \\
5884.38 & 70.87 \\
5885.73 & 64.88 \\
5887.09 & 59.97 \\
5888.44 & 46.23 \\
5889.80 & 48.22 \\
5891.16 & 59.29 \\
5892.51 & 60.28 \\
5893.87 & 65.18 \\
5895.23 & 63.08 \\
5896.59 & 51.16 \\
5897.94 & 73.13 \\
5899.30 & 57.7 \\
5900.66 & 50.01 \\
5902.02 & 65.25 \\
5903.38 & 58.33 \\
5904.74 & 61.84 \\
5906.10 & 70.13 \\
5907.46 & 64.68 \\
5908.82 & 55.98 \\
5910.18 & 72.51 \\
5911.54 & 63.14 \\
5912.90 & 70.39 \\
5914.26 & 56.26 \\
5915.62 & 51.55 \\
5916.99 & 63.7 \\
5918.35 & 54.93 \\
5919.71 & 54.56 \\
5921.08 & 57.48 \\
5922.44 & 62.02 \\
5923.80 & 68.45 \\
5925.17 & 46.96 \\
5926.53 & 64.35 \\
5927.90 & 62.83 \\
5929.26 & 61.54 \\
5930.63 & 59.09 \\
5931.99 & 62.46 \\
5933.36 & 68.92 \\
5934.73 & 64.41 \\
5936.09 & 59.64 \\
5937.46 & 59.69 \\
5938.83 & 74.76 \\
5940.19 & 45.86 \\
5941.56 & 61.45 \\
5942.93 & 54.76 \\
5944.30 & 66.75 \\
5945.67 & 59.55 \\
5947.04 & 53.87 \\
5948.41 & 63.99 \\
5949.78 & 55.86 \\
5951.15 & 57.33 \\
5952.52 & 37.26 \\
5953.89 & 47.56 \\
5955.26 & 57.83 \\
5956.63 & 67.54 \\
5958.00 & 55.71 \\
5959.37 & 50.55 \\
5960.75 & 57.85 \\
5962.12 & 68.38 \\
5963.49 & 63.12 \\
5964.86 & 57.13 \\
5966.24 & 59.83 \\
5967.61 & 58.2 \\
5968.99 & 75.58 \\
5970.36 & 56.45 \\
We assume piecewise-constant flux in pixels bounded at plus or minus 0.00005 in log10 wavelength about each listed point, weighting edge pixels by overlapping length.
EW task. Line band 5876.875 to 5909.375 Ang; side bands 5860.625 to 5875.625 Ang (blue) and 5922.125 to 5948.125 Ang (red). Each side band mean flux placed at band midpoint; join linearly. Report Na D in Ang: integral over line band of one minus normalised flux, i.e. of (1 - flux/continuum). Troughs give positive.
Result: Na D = 1.4 Ang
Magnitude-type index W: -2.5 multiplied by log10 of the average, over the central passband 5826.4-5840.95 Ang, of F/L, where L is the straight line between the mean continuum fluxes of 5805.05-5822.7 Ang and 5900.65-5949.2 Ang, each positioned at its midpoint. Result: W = 0.03 mag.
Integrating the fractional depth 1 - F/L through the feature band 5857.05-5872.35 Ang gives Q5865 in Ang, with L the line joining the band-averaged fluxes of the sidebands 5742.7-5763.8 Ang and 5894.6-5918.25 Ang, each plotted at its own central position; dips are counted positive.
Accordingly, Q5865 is 0.2 Ang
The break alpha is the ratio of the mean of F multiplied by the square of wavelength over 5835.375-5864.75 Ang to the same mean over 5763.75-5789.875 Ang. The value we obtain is 1.09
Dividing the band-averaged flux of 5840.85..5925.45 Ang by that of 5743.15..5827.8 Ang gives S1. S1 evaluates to 1.01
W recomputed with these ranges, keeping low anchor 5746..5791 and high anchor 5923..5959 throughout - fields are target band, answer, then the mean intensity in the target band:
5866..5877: -0.08 mag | 64.4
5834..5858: -0.03 mag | 61.4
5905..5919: -0.05 mag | 62.3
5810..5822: -0.05 mag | 62.7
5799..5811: 0.02 mag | 58.7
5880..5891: 0.01 mag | 58.7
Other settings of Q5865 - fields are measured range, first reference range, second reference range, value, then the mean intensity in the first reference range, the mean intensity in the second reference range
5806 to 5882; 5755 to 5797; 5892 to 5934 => -1.4 Ang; 59.8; 61.2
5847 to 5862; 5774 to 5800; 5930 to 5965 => -0.8 Ang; 57.9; 58.9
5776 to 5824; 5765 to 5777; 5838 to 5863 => 1.5 Ang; 61.6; 61.4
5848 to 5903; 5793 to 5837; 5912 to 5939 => -0.3 Ang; 61.1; 61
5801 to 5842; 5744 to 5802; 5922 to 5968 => -0.4 Ang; 60.6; 59.3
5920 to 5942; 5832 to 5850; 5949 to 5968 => -1.2 Ang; 61.4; 56.8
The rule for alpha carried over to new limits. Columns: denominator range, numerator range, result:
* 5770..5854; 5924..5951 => 1.05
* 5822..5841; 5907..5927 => 1.04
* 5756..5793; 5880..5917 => 1.08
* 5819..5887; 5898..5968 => 1.00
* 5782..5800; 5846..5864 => 1.08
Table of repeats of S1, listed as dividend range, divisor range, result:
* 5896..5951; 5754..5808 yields 1.02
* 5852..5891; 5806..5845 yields 1.00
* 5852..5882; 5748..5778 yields 1.01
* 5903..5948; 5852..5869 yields 1.00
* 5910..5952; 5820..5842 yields 1.01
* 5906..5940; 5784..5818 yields 1.02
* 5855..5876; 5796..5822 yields 1.04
